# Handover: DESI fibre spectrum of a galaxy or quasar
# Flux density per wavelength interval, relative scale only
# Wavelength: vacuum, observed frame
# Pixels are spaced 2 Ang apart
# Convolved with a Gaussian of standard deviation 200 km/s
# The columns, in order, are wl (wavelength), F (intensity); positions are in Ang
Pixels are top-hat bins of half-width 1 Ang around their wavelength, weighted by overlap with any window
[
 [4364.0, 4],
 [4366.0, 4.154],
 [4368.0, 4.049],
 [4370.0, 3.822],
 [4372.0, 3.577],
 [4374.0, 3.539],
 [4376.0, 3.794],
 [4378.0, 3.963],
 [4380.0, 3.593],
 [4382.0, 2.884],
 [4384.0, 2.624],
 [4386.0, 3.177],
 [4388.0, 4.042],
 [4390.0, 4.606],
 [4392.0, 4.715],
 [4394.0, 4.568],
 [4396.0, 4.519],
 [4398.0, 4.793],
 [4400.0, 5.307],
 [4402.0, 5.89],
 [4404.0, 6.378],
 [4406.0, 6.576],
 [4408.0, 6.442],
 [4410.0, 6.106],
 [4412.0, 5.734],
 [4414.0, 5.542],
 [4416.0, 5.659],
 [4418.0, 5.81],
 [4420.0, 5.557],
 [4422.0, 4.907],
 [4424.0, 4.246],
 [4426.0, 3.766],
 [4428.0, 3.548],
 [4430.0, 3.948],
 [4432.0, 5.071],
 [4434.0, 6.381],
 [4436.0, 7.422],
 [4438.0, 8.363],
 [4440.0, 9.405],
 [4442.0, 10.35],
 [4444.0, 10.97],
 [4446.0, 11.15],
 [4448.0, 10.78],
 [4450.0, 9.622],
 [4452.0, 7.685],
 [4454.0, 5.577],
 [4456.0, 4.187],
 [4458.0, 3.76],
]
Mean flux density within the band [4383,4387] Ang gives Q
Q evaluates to 2.9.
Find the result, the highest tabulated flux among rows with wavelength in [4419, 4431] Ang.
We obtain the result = 5.557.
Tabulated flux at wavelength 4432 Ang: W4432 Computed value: 5.071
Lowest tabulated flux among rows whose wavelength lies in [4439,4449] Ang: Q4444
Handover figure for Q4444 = 9.405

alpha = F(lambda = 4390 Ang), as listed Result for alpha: 4.606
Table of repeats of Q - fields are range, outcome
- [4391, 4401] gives 4.78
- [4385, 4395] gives 4.22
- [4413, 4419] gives 5.67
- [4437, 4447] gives 10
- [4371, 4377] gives 3.64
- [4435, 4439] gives 7.89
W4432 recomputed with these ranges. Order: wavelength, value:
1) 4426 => 3.766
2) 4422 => 4.907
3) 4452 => 7.685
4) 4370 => 3.822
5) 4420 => 5.557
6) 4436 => 7.422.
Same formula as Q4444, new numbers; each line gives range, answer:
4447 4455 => 5.577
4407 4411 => 6.106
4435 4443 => 7.422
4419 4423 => 4.907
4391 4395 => 4.568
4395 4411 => 4.519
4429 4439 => 3.948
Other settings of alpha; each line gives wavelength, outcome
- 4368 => 4.049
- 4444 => 10.97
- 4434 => 6.381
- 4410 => 6.106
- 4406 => 6.576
